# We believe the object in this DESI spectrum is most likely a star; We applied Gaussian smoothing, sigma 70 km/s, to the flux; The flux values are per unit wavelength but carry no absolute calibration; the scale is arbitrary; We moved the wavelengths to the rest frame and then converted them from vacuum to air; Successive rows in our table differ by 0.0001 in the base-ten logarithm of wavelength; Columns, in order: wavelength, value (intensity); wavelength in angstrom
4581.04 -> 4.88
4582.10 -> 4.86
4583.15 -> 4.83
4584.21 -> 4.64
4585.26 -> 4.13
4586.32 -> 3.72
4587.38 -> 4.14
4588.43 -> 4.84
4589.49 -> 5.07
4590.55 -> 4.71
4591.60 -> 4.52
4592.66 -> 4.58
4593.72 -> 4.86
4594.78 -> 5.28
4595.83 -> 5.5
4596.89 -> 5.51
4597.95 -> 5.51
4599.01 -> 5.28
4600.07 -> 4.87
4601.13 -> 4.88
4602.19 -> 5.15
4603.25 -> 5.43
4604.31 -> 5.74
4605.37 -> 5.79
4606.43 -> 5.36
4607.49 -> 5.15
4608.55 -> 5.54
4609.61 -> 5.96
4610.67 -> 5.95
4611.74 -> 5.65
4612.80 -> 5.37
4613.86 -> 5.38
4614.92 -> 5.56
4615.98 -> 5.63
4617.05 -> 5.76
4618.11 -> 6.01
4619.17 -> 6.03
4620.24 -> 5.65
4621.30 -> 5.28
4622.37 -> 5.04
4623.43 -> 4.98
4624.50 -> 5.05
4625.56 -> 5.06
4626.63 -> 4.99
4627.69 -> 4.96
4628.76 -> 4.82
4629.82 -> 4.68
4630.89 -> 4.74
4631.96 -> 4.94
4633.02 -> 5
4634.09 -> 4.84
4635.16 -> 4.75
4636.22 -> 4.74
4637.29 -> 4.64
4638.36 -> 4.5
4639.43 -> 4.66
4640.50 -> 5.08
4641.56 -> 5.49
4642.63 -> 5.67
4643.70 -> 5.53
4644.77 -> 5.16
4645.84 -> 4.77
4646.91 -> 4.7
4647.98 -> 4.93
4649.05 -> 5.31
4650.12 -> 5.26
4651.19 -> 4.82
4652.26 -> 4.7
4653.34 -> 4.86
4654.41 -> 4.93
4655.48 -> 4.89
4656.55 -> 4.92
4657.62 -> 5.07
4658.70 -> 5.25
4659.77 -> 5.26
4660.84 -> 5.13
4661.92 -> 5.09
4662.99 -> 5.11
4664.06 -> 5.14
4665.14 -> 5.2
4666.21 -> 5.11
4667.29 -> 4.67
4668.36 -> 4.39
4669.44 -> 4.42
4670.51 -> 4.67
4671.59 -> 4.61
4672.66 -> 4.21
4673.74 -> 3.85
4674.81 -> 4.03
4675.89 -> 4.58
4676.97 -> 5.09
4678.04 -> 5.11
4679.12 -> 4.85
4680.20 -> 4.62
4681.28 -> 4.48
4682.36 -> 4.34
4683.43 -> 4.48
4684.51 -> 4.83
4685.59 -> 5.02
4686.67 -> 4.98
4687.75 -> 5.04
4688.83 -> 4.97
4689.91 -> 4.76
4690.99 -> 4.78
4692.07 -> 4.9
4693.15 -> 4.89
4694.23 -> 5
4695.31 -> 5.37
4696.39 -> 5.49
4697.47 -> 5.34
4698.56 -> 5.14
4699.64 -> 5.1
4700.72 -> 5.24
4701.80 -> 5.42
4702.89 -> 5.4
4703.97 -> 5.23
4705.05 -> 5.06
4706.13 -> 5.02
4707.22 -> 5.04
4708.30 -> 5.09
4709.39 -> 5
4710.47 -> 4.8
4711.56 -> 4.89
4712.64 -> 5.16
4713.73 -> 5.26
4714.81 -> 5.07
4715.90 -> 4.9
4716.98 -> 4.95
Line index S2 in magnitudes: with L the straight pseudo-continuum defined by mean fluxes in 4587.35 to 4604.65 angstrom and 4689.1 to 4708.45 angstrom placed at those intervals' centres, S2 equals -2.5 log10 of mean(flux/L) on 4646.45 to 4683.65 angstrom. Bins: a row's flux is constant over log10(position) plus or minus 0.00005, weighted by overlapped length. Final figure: 0.07 mag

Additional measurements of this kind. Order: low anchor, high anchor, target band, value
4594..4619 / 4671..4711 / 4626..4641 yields 0.106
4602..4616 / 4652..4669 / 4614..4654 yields 0.038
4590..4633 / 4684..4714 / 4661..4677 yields 0.104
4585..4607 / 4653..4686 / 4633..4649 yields -0.024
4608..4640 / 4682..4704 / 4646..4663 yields 0.027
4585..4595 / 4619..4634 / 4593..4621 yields -0.145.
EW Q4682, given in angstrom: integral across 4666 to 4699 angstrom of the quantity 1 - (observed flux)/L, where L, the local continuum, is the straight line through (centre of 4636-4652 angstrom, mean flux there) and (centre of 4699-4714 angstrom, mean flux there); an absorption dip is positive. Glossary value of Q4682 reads 2.02 angstrom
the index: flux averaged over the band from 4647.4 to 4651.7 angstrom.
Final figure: 5.08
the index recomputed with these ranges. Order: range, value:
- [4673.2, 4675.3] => 3.95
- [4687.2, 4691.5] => 4.89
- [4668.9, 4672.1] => 4.56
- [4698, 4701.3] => 5.16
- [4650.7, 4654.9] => 4.82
